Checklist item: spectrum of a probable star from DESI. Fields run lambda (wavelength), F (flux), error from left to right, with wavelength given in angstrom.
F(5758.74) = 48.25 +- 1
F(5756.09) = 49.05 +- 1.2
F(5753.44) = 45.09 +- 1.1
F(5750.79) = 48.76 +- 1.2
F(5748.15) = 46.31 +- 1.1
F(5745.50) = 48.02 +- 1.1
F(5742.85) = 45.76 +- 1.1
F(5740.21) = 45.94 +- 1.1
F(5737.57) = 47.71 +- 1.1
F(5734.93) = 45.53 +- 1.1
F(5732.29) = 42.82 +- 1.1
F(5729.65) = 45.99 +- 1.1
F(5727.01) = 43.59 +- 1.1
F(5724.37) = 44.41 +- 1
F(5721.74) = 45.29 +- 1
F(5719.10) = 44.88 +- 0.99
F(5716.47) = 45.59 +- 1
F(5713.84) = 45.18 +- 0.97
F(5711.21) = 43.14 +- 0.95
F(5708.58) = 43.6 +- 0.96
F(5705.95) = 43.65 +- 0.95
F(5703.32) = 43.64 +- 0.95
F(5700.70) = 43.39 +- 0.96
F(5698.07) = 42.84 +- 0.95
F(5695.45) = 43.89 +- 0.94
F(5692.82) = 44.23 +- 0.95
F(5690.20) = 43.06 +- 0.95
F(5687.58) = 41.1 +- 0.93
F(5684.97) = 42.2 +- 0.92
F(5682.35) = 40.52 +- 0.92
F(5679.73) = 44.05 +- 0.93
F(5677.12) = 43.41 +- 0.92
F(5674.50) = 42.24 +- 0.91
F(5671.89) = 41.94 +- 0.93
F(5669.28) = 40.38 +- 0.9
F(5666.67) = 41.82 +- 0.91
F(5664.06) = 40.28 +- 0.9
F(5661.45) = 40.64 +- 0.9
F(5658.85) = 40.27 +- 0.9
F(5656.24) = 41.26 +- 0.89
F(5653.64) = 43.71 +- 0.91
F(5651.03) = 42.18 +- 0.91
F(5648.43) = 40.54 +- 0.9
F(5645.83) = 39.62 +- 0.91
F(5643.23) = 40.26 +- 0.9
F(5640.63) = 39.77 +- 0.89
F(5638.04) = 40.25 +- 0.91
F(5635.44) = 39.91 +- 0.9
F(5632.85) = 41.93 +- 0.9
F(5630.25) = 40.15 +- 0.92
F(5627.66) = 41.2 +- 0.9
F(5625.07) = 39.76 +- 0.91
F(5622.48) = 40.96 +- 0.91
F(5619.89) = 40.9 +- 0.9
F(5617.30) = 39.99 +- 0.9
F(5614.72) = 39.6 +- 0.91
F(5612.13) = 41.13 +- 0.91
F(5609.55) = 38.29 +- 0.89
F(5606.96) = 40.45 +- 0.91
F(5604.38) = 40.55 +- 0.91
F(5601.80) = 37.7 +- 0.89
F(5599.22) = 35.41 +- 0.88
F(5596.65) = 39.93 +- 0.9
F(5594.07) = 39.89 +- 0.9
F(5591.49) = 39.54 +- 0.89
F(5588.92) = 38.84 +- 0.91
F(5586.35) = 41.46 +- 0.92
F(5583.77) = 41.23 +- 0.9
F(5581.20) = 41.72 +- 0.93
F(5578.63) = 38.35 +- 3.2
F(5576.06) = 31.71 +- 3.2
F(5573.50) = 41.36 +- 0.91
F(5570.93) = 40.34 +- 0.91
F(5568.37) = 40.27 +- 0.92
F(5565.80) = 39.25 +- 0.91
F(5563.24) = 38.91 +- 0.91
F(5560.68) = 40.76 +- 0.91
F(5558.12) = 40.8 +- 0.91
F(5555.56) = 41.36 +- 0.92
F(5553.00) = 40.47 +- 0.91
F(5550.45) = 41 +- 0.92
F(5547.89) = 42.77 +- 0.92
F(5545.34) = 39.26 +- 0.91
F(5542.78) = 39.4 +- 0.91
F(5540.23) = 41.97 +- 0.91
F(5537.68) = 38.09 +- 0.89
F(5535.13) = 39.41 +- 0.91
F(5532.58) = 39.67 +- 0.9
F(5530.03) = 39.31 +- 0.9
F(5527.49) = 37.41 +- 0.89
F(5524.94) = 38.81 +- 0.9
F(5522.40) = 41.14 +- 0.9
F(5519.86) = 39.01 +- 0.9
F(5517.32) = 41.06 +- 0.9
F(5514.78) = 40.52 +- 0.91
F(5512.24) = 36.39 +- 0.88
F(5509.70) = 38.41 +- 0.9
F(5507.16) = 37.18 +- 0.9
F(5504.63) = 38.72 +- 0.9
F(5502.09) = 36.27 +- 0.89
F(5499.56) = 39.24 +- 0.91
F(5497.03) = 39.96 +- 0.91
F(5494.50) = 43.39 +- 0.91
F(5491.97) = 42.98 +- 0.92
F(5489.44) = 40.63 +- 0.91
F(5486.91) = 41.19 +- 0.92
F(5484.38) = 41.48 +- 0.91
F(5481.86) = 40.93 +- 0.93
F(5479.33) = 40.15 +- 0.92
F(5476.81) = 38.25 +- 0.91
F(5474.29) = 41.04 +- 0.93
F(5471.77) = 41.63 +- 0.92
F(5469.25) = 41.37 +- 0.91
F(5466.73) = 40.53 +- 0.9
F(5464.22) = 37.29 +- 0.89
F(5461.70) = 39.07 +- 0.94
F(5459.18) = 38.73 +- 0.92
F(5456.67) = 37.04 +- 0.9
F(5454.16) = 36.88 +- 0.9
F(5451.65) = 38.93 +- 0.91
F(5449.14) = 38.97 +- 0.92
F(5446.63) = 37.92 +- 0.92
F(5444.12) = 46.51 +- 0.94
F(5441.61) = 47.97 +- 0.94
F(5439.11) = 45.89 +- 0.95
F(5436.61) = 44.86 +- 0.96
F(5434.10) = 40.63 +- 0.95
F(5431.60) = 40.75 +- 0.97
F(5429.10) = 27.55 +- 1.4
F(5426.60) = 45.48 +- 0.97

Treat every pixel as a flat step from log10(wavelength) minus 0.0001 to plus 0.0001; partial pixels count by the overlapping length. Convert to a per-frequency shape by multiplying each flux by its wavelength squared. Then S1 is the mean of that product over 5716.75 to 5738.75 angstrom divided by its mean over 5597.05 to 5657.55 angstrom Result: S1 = 1.16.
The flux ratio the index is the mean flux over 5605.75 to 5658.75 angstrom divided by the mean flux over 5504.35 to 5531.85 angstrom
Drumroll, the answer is 1.04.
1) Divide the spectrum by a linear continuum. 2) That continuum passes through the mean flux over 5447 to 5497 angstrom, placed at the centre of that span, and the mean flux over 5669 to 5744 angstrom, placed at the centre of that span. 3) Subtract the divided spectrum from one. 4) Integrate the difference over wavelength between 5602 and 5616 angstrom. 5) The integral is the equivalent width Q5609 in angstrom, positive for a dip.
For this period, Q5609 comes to 0.8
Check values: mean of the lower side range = 40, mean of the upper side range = 43.8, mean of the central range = 39.8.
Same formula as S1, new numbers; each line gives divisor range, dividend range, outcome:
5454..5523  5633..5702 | 1.12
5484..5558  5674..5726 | 1.16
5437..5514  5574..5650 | 1.04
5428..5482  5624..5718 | 1.13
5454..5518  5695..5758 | 1.24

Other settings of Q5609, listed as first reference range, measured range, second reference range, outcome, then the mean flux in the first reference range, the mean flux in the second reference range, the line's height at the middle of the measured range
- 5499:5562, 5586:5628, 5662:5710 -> 1.38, 39.5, 42.5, 41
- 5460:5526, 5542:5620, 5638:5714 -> 2.26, 39.9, 42.1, 40.9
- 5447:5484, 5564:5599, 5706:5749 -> 2.12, 39.4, 45.2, 41.9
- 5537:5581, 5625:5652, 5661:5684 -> 0.42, 39.8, 41.7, 41.2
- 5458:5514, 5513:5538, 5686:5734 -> 0.66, 39.8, 43.9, 40.5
